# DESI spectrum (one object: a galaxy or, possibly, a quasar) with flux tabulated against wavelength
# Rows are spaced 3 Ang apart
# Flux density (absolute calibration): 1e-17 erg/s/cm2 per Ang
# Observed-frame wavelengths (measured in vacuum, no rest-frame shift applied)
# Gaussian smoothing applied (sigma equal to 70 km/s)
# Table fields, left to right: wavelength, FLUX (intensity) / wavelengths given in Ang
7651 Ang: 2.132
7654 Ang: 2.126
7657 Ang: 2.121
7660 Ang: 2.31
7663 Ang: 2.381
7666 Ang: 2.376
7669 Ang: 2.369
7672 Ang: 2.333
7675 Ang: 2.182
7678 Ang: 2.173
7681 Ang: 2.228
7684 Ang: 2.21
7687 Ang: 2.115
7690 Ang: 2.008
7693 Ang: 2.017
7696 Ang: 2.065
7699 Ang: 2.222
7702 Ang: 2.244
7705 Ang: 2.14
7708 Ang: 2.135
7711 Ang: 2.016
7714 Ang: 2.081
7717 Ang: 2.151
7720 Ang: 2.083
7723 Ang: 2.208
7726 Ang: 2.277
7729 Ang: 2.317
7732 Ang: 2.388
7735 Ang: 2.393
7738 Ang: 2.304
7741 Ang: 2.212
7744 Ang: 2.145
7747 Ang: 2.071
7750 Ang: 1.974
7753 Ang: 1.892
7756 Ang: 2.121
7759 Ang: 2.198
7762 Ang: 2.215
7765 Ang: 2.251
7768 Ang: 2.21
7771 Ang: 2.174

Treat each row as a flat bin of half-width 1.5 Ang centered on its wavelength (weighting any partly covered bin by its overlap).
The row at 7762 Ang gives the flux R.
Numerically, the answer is 2.215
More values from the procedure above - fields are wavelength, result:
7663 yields 2.381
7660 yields 2.31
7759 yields 2.198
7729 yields 2.317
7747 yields 2.071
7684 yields 2.21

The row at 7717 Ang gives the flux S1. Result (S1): 2.151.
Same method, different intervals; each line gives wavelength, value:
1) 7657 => 2.121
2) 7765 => 2.251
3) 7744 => 2.145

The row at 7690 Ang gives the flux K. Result 2.008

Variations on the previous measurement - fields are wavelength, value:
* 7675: 2.182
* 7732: 2.388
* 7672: 2.333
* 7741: 2.212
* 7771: 2.174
